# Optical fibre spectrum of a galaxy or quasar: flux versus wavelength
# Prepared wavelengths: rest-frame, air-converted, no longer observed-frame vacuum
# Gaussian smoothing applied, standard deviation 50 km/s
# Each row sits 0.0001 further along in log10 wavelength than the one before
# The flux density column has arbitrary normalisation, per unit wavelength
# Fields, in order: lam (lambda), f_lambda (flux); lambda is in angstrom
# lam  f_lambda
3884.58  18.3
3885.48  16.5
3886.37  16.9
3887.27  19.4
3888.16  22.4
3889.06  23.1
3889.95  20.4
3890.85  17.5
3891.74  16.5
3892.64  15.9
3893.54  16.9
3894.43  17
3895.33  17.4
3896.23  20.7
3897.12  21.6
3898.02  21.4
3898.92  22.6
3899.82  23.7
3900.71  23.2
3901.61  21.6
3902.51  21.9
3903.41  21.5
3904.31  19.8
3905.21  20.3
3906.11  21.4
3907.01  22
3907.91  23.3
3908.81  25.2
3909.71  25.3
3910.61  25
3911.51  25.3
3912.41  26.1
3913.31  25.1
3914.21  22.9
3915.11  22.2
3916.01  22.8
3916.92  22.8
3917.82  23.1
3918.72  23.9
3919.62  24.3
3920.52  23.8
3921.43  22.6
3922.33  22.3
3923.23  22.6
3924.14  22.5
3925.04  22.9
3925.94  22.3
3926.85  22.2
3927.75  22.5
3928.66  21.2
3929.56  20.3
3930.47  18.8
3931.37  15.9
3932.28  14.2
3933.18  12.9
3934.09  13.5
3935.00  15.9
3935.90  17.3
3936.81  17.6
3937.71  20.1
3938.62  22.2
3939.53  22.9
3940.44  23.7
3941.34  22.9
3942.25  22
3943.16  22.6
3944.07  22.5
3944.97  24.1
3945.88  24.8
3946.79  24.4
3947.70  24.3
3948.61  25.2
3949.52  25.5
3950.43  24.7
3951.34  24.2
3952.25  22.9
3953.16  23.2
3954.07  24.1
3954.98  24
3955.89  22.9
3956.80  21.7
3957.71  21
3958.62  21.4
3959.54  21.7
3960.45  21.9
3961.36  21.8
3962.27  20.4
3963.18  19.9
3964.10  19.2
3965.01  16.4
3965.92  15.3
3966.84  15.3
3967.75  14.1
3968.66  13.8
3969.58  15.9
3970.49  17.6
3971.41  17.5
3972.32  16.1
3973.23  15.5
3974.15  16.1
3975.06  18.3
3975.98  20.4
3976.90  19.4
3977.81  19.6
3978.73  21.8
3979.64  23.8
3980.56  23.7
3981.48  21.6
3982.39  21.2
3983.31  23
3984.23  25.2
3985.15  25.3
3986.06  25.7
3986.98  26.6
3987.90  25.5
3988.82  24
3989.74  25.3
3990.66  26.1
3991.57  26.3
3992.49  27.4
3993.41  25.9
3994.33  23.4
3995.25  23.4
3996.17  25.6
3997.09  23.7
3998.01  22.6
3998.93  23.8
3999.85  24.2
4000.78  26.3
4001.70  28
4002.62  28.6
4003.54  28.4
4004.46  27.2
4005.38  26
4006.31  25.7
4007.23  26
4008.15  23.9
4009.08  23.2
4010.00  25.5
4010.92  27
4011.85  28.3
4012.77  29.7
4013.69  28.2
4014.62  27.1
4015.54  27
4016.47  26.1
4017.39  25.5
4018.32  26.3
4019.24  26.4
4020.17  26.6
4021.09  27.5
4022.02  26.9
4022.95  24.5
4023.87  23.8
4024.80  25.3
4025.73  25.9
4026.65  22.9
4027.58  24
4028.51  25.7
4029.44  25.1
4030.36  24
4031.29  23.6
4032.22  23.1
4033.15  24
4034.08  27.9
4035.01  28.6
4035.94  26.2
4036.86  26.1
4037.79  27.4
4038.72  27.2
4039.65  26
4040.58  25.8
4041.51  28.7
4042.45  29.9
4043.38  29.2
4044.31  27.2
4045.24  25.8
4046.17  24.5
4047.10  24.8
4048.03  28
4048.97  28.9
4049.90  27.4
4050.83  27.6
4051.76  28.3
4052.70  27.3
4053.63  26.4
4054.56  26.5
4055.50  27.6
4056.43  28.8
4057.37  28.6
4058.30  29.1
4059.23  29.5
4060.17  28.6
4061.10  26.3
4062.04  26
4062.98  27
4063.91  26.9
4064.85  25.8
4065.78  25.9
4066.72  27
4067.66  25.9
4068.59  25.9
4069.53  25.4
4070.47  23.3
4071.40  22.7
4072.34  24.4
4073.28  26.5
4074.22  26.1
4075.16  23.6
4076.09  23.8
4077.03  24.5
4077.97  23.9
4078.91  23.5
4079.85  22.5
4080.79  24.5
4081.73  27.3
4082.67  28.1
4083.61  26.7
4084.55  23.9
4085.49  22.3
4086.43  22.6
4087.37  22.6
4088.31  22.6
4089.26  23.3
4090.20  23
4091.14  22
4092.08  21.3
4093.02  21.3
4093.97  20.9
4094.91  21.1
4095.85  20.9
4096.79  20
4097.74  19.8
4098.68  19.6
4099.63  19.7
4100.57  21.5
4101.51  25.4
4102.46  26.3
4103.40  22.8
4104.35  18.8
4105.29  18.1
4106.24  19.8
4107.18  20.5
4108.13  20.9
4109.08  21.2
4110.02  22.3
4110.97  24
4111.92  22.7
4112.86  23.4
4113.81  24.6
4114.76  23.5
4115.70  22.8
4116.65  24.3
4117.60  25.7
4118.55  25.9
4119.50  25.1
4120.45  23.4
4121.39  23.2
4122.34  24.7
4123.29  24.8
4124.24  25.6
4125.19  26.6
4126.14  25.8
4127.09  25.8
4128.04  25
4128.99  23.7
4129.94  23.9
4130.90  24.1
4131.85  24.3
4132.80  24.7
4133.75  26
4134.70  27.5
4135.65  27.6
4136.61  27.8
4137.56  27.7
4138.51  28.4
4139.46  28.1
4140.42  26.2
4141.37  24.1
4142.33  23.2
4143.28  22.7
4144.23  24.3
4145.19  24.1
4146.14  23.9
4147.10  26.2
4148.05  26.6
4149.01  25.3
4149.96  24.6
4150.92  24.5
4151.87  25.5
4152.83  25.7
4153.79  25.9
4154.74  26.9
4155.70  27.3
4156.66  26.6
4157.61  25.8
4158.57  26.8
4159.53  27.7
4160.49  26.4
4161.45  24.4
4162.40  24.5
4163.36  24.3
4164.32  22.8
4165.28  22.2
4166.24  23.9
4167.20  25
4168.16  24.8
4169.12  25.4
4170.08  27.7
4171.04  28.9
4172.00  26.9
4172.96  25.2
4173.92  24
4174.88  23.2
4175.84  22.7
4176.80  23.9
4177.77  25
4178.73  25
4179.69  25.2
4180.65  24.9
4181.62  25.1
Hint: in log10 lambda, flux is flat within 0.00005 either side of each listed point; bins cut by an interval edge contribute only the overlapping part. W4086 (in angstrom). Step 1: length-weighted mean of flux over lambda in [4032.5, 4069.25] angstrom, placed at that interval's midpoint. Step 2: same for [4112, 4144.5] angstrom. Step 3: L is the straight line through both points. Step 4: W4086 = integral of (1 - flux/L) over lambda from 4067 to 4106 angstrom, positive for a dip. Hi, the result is 4.6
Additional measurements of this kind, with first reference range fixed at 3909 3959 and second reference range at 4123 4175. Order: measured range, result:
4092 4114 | 2.9 angstrom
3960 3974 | 3.3 angstrom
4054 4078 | -2.0 angstrom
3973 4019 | -3.0 angstrom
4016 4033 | -1.2 angstrom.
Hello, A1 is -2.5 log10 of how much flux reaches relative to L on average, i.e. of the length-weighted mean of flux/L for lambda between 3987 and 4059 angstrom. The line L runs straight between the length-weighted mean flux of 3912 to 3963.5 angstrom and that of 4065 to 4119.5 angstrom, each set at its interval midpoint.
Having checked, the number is -0.16 mag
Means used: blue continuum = 21.9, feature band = 26.3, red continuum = 23.2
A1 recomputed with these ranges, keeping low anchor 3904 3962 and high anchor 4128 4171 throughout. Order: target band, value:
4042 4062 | -0.154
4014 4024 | -0.123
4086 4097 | 0.127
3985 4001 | -0.091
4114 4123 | 0.029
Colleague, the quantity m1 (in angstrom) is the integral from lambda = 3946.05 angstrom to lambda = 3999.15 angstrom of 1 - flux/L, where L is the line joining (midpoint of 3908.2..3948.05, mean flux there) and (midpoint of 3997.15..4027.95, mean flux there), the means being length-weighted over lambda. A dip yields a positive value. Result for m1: 4.8 angstrom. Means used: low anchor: 21.9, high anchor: 26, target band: 21.8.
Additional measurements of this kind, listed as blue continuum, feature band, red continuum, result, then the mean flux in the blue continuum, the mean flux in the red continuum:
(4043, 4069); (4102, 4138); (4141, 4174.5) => 2.6 angstrom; 27.2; 25.3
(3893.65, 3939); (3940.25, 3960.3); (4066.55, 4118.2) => -1.6 angstrom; 21.3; 23.1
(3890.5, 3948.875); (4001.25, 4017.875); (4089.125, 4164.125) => -3.0 angstrom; 21.4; 24.1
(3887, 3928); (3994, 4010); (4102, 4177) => -1.6 angstrom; 22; 24.7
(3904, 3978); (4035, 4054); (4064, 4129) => -3.7 angstrom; 21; 23.5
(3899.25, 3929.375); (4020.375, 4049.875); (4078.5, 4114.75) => -4.6 angstrom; 22.9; 22.4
